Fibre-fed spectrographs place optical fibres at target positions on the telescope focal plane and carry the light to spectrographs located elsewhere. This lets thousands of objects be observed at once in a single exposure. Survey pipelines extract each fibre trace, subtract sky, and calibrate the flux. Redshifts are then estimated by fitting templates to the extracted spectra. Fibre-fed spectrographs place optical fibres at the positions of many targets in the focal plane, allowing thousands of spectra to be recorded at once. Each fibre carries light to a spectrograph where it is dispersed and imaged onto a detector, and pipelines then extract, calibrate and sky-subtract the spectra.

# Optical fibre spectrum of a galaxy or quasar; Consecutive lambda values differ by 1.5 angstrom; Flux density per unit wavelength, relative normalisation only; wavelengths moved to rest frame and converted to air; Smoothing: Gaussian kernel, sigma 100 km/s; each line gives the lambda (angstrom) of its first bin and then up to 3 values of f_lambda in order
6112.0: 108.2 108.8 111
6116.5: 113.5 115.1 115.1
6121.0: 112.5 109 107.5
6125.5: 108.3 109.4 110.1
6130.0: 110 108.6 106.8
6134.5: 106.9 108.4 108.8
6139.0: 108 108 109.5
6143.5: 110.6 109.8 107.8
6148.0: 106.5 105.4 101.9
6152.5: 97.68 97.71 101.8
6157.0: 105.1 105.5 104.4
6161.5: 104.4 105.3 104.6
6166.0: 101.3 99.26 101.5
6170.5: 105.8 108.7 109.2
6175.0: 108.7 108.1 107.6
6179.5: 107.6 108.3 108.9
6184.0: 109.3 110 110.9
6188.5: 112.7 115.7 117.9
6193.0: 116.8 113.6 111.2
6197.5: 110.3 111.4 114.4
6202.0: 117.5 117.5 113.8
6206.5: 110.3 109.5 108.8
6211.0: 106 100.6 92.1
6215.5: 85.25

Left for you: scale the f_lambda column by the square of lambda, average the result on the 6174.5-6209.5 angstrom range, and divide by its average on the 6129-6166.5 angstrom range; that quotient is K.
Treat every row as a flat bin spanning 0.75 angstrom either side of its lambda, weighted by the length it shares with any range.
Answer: 1.1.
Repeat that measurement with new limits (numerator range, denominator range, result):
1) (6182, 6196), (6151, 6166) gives 1.11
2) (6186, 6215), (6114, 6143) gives 1.03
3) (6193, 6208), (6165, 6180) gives 1.08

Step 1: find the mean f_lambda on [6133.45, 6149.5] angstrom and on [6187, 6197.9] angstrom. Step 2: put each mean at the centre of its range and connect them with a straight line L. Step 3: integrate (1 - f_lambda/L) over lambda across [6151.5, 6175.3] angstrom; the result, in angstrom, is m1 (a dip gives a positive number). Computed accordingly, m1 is 1.5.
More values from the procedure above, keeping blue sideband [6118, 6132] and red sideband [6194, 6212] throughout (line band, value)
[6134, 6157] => 1.0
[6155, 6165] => 0.6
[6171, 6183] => 0.3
